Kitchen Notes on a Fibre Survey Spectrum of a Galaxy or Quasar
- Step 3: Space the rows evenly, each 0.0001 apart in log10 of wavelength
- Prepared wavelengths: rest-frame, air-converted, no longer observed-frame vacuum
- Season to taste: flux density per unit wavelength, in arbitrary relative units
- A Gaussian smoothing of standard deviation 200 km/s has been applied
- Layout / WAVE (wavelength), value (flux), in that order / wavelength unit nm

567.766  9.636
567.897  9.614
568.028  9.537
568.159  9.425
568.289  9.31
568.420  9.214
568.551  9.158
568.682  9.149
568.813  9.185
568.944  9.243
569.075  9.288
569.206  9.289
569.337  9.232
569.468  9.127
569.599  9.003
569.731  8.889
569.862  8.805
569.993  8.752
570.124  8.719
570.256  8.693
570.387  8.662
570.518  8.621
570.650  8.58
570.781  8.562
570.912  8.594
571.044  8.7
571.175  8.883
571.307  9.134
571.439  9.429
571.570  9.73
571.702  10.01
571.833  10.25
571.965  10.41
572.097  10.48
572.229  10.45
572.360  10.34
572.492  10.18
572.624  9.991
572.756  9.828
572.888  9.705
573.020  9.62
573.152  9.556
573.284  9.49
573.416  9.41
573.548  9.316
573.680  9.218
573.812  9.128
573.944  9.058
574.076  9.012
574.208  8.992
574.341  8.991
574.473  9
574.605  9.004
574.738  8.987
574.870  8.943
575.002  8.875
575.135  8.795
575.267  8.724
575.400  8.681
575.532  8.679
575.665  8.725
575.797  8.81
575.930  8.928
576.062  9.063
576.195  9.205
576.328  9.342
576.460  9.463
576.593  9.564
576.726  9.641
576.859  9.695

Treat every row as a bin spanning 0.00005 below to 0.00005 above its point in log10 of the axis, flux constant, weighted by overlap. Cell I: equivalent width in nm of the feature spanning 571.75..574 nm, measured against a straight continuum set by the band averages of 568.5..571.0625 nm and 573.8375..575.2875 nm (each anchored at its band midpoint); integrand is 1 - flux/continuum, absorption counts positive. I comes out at -0.21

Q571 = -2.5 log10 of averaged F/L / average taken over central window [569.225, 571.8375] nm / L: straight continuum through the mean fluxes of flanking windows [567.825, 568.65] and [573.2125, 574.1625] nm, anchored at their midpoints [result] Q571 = 0.04 mag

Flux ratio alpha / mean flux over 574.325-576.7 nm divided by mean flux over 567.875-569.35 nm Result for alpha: 0.97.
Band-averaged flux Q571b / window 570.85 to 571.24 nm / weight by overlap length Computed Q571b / 8.73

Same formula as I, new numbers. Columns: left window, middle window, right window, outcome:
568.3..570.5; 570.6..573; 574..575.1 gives -0.170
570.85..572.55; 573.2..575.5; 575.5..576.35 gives 0.053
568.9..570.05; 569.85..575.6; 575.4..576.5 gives -0.139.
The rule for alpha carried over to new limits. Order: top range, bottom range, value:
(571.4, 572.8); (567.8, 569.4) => 1.09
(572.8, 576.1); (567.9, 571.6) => 1.00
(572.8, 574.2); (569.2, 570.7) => 1.06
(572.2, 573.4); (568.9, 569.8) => 1.08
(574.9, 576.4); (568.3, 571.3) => 1.00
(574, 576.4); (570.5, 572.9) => 0.93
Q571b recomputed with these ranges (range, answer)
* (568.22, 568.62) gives 9.24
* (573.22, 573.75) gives 9.36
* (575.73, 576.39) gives 9.07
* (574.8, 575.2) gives 8.88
